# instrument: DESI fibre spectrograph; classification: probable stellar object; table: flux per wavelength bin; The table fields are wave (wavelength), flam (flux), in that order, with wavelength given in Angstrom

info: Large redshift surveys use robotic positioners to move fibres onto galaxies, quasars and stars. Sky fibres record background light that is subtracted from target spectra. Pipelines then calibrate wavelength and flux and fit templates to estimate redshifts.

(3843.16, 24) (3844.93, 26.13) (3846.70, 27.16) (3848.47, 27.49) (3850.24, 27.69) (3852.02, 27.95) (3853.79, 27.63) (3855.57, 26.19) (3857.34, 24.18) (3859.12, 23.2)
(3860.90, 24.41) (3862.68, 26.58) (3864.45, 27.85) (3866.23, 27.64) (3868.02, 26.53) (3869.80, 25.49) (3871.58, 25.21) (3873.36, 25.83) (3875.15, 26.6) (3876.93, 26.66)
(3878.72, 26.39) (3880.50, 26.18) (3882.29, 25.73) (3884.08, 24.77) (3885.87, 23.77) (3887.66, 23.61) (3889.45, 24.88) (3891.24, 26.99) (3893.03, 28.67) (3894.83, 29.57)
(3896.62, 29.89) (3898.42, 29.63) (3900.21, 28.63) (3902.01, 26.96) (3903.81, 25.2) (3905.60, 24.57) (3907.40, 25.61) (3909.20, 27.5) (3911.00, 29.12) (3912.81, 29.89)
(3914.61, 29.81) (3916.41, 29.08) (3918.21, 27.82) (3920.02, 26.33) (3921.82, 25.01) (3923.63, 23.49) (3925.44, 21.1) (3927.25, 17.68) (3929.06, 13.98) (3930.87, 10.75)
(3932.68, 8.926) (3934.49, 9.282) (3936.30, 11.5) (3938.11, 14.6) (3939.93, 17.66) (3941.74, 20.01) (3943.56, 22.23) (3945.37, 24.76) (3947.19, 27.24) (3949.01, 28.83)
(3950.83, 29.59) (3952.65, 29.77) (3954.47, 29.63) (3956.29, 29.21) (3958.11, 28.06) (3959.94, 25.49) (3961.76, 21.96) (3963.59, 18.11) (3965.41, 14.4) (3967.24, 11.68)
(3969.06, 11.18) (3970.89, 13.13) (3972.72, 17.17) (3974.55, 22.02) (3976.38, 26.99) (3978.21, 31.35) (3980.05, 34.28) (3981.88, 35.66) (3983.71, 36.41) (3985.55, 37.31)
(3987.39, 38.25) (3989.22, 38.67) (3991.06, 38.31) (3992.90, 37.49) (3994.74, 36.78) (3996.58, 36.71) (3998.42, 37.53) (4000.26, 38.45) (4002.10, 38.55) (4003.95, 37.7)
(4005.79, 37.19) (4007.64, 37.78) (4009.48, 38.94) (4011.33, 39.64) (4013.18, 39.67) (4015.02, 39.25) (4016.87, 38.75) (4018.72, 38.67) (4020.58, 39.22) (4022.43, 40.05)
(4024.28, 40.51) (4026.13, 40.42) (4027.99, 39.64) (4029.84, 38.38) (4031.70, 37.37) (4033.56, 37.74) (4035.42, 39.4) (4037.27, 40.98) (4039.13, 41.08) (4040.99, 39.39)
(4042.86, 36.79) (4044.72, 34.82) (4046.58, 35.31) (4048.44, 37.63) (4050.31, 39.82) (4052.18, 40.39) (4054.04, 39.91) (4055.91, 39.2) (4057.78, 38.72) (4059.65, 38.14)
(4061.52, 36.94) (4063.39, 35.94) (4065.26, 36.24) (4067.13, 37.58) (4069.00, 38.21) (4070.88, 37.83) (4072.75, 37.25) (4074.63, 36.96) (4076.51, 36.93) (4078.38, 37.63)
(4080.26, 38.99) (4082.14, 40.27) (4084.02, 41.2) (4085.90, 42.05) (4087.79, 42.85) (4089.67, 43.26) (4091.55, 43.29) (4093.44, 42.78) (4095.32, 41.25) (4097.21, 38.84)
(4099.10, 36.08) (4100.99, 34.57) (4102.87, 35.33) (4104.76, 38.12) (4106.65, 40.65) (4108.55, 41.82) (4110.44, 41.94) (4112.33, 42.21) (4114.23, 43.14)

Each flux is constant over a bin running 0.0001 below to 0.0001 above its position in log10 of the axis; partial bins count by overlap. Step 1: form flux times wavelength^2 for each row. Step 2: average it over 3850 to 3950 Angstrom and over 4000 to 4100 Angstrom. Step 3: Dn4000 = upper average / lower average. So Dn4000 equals 1.7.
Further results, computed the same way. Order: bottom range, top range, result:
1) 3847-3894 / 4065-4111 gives 1.68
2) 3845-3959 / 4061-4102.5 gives 1.71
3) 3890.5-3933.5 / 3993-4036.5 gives 1.64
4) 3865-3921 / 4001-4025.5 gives 1.54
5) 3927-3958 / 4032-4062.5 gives 1.96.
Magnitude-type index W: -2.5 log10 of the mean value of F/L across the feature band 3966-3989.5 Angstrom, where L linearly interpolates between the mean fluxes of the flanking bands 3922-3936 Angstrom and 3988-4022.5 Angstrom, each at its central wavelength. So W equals 0.15 mag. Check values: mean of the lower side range 15.4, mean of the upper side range 38.3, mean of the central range 26.8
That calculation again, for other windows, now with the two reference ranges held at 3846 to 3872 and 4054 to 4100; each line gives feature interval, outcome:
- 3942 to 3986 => 0.28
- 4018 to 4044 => -0.08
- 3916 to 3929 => 0.27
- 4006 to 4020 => -0.10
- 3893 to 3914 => 0.04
